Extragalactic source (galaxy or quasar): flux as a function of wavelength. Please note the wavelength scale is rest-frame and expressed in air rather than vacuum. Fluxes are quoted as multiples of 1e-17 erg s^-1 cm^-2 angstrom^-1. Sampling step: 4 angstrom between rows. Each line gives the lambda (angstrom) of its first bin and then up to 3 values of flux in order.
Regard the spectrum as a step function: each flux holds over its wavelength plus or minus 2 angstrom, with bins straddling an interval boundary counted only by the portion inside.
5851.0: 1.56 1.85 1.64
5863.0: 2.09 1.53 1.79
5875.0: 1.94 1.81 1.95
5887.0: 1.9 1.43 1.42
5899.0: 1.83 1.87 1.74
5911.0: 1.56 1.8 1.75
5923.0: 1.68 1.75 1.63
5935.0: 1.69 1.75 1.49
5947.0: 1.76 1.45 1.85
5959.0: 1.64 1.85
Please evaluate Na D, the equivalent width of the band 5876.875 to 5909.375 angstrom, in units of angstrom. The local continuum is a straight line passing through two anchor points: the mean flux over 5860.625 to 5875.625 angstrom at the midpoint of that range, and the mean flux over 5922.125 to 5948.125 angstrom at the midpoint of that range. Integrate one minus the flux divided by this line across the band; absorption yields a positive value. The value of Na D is 0.5 angstrom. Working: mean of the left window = 1.82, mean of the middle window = 1.74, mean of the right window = 1.68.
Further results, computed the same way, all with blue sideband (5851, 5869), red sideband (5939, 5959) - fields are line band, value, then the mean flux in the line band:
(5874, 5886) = -1.16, 1.9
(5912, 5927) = -0.43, 1.73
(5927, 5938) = -0.11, 1.68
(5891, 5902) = 0.63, 1.61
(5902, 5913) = -0.08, 1.71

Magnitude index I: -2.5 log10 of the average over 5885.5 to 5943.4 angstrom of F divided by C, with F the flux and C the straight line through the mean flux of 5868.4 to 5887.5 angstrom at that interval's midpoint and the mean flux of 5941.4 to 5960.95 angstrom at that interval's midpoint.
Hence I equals 0.04 mag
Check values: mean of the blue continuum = 1.87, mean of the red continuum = 1.64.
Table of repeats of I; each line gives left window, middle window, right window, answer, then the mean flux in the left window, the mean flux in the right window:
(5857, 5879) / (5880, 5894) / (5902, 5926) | 0.02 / 1.8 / 1.73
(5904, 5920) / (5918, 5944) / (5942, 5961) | 0.00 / 1.72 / 1.65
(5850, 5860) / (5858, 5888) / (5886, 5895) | -0.12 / 1.7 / 1.58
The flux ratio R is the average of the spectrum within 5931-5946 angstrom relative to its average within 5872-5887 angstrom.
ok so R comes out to 0.9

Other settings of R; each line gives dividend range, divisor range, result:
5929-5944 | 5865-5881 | 0.93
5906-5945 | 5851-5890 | 0.93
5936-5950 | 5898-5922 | 0.94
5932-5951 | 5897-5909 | 0.91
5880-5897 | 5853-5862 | 0.94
